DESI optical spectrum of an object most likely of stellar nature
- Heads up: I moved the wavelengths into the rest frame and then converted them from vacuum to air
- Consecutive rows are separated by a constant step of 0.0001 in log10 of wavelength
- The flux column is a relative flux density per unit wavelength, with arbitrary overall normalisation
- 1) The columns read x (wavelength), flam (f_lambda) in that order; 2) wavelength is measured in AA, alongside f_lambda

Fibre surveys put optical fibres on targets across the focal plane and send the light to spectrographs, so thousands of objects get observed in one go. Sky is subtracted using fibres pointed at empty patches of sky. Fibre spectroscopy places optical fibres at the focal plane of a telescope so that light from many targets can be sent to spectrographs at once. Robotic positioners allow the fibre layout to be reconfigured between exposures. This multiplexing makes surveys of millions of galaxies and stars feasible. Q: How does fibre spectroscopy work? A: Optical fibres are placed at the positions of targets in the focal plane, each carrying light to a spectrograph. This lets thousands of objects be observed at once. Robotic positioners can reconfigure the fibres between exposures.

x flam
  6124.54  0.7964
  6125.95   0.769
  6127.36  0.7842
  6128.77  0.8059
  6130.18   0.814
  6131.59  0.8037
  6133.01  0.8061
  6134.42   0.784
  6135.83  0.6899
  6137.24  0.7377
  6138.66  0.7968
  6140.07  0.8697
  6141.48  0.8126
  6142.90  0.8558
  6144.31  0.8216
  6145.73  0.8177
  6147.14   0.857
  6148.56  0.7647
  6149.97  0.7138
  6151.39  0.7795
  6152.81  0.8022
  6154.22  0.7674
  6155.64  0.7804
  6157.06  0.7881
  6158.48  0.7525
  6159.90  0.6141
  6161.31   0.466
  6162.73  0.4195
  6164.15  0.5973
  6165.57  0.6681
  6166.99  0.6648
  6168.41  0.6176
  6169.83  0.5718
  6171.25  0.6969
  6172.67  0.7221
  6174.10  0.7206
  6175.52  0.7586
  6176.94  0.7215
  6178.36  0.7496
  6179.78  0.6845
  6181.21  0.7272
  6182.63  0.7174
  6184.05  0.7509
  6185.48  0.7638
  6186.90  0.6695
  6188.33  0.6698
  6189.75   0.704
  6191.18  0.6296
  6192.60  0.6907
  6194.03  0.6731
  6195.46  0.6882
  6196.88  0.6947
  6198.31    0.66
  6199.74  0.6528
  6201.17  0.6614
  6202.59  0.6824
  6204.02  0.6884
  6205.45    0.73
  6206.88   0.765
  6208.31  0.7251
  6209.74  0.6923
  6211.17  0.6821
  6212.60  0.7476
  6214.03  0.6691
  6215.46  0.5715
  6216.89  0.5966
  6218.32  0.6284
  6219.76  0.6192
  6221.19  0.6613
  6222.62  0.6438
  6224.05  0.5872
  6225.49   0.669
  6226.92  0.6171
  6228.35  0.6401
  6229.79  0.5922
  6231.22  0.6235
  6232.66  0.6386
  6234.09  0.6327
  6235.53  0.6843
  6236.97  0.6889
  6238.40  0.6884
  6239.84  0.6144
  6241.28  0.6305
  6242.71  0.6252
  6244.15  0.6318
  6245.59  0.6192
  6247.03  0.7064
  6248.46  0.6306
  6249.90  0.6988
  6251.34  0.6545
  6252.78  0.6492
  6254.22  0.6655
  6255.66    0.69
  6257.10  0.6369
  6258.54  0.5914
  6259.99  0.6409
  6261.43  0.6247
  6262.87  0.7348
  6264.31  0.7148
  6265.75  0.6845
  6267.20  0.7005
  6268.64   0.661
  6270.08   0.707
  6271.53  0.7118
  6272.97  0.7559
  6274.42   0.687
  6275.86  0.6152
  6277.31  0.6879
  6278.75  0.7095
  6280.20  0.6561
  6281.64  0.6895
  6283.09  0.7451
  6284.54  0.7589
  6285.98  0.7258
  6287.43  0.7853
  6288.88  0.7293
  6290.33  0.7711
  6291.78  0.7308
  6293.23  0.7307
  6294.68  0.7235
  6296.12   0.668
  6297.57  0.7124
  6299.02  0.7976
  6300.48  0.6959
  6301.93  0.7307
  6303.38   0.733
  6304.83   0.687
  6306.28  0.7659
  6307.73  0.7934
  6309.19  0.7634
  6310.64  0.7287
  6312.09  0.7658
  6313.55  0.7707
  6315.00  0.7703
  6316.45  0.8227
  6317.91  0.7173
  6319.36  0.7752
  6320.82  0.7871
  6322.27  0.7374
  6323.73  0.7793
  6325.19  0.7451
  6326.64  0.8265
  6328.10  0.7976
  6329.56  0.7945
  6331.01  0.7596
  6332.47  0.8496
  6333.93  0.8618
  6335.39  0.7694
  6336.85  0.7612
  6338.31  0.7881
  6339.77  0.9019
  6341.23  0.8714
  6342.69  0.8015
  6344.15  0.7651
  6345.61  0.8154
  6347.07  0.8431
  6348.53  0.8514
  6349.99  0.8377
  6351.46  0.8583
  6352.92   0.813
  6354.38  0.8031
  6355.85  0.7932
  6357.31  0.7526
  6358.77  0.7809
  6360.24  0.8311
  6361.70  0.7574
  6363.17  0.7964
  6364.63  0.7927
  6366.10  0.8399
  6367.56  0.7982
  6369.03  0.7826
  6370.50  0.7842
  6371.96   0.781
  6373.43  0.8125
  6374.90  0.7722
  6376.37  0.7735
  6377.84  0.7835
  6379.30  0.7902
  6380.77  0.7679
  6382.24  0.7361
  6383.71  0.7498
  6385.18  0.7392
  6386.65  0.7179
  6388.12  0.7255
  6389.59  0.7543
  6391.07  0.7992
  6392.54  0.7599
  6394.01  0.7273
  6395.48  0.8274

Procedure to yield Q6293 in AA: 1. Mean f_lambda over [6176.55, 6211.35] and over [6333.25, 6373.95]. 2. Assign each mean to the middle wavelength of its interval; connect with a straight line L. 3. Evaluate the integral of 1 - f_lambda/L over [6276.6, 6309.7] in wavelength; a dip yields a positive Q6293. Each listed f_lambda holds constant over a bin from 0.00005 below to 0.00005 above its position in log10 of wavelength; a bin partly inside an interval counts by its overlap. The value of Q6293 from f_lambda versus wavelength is 1.6 AA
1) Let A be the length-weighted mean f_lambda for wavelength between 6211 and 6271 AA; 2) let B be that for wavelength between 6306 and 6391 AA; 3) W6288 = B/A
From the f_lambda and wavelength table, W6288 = 1.21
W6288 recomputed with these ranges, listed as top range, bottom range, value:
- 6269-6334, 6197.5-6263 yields 1.14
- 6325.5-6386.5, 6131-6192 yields 1.10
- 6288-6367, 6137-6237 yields 1.13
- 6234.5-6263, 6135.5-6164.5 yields 0.88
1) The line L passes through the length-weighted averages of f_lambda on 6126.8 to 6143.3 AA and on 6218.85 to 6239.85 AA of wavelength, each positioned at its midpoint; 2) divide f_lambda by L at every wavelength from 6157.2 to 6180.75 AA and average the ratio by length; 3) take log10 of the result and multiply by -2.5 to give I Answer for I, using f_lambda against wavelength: 0.13 mag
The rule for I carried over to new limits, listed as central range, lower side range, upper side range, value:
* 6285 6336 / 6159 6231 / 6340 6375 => 0.009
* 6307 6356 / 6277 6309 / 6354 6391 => -0.063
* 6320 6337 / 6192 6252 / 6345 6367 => -0.013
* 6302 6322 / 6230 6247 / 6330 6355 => 0.014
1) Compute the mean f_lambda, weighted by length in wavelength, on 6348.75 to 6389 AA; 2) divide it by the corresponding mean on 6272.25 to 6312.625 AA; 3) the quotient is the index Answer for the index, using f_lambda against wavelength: 1.08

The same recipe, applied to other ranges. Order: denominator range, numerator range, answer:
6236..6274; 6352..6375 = 1.19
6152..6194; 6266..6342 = 1.09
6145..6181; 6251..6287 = 0.98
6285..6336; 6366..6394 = 1.01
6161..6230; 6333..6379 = 1.21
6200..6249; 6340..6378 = 1.23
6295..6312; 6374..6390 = 1.03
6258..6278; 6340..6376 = 1.19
